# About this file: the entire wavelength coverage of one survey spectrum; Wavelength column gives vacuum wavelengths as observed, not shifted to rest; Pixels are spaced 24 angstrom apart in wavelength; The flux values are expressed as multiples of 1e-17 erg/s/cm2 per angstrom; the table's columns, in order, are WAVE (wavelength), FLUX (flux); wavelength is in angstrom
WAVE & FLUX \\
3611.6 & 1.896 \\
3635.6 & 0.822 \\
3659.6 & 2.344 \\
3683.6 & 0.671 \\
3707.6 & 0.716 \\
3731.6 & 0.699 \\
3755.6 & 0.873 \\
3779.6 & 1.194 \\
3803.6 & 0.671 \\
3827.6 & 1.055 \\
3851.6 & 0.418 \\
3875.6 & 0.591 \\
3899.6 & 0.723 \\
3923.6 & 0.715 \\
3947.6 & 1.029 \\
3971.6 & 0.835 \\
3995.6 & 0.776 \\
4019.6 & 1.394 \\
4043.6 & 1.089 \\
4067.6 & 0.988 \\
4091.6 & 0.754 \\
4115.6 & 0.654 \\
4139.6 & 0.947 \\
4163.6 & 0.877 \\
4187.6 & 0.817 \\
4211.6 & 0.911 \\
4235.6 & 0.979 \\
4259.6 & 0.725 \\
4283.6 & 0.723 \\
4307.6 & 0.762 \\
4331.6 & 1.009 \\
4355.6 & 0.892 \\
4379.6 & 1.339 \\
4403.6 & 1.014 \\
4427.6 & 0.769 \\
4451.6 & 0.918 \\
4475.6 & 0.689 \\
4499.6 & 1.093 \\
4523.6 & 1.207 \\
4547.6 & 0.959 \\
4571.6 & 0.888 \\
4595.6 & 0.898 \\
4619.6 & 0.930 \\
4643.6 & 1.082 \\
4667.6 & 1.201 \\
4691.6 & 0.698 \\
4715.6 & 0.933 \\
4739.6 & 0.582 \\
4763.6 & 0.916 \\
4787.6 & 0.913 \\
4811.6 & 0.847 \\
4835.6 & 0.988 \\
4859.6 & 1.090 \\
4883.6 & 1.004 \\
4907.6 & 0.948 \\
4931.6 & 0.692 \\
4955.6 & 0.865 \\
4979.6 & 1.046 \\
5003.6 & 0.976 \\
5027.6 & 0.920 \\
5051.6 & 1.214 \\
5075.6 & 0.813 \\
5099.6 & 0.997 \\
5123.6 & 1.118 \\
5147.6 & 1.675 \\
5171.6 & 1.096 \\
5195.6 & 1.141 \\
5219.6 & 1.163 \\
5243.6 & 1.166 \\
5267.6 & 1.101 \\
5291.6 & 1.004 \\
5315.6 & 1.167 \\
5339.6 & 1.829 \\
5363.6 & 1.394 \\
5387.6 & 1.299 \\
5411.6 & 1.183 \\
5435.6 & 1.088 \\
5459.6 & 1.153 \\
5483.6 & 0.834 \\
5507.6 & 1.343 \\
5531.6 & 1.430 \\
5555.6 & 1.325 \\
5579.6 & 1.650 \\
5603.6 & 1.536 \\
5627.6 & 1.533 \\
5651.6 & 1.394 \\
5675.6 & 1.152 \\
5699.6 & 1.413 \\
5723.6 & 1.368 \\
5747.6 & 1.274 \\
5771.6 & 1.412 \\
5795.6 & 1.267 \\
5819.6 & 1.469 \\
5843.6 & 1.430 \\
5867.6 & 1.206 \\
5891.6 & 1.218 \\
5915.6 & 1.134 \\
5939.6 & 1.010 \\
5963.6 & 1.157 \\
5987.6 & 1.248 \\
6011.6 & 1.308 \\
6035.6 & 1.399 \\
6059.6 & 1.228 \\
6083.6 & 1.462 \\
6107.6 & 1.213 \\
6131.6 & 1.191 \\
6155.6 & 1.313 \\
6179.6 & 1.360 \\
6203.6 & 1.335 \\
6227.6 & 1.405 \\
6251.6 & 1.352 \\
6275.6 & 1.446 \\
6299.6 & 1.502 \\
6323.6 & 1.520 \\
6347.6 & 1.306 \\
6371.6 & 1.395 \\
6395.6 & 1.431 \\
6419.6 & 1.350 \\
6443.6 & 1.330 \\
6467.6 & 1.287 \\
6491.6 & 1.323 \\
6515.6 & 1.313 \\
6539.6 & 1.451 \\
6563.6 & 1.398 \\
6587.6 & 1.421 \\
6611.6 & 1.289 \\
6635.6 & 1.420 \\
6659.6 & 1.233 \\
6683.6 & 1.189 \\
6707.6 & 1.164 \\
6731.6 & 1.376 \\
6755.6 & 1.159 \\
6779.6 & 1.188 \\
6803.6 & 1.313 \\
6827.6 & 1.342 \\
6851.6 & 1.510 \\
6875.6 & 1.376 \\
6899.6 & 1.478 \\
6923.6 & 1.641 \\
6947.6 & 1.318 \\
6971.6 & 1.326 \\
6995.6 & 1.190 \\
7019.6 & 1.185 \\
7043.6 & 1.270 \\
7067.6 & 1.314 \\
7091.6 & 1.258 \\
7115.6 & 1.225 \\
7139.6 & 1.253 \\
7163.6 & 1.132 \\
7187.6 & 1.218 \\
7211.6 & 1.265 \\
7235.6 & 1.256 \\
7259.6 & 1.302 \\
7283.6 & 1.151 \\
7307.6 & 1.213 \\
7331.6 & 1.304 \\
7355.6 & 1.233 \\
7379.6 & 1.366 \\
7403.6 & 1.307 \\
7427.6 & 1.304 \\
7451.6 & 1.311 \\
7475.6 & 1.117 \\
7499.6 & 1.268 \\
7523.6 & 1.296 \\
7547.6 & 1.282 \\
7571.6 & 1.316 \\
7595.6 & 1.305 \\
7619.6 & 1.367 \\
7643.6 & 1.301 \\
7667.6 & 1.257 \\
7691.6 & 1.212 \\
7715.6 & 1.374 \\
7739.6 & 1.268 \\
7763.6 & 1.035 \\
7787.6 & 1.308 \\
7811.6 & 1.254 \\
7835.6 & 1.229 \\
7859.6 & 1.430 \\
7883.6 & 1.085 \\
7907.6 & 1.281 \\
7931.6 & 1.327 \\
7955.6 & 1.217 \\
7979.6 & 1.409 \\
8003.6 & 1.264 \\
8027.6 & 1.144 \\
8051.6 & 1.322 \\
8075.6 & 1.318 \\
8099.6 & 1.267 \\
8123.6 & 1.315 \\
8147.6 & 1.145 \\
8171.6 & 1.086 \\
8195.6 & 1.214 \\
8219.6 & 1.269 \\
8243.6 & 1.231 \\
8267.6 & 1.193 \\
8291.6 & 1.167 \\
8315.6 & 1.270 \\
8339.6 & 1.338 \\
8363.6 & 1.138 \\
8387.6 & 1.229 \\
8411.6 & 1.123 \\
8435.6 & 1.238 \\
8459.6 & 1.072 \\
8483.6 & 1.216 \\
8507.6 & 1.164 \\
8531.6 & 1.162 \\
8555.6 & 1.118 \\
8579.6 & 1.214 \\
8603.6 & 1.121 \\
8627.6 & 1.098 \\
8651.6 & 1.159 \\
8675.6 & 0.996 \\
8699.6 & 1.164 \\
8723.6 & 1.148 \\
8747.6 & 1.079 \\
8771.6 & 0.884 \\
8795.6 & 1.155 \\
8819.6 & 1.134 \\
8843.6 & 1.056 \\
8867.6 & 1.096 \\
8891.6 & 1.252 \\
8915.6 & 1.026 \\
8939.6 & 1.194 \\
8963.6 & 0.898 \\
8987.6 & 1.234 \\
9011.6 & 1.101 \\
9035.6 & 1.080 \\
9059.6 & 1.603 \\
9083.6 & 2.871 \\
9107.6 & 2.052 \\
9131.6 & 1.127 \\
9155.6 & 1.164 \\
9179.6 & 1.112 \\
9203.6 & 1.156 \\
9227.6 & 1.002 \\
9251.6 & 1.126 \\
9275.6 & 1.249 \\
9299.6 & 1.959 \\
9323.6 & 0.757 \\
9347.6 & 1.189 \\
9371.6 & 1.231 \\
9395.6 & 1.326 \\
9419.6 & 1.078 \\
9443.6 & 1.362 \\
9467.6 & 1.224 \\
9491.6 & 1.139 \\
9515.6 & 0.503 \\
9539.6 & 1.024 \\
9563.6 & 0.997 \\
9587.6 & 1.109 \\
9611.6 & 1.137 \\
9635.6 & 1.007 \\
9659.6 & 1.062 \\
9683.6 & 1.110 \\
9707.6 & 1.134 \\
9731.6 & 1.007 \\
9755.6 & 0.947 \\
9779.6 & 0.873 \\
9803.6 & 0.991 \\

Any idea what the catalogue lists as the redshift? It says 0.38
